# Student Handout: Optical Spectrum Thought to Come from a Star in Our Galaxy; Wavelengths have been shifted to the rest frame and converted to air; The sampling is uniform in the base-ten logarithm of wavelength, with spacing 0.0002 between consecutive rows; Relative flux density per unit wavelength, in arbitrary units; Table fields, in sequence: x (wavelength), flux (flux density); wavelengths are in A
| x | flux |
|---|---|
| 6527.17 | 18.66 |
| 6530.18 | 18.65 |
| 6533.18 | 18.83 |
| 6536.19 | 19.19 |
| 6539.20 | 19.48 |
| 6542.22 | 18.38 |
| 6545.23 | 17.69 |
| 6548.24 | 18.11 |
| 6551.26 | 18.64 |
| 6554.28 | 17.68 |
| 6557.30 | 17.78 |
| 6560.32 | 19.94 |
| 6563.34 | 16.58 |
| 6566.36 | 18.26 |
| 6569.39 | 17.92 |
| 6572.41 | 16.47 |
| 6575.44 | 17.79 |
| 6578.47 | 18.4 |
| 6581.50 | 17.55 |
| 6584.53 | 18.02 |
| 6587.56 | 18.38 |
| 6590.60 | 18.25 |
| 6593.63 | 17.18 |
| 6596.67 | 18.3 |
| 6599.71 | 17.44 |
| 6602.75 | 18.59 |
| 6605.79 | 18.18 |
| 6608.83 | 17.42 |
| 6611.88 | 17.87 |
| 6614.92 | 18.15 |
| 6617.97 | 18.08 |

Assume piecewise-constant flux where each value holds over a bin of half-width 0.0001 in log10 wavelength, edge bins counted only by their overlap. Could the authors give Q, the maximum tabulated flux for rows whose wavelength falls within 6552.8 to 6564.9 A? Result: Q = 19.94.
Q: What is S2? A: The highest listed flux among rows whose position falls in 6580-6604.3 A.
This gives 18.59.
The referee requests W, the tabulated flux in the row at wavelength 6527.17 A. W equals 18.66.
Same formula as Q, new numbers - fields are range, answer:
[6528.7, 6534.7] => 18.83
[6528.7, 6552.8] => 19.48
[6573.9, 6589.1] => 18.4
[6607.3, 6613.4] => 17.87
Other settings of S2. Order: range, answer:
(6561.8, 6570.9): 18.26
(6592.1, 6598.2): 18.3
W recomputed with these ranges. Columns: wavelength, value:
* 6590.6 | 18.25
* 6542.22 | 18.38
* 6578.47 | 18.4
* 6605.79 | 18.18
